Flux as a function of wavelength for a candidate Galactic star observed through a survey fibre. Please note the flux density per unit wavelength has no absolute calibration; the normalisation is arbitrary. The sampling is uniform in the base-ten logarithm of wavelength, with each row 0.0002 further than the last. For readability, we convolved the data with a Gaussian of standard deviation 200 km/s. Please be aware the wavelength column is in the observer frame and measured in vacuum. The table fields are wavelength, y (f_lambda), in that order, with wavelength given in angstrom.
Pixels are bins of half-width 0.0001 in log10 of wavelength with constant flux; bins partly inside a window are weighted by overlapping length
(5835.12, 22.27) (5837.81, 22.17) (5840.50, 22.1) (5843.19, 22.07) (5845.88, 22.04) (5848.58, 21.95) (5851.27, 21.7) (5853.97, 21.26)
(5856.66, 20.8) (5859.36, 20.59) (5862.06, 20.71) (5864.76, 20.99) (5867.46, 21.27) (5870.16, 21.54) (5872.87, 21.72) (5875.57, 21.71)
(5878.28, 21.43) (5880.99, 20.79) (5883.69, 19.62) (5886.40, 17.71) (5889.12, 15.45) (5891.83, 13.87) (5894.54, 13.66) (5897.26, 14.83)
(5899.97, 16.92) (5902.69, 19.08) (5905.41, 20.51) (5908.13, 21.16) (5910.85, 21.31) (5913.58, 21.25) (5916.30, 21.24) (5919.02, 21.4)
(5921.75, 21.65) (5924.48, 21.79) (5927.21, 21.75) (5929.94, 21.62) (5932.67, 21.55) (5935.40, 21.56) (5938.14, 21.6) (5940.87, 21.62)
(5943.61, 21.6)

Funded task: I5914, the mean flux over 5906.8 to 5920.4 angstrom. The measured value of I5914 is 21.3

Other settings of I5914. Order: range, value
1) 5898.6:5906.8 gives 18.8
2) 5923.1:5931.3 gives 21.7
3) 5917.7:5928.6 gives 21.6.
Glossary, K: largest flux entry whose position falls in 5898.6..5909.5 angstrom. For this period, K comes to 21.16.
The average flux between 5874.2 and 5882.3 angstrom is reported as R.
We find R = 21.3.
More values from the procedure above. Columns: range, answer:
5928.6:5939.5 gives 21.6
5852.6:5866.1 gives 20.9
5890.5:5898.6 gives 14.1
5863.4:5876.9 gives 21.5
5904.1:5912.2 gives 21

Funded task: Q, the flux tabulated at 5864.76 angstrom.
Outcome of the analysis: 20.99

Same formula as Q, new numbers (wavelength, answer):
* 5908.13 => 21.16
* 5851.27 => 21.7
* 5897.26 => 14.83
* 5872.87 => 21.72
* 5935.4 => 21.56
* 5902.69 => 19.08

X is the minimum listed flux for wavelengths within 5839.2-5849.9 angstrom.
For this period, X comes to 21.95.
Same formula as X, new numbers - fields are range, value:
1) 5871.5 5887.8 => 17.71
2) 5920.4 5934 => 21.55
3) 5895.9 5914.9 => 14.83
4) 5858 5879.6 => 20.59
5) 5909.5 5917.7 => 21.24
